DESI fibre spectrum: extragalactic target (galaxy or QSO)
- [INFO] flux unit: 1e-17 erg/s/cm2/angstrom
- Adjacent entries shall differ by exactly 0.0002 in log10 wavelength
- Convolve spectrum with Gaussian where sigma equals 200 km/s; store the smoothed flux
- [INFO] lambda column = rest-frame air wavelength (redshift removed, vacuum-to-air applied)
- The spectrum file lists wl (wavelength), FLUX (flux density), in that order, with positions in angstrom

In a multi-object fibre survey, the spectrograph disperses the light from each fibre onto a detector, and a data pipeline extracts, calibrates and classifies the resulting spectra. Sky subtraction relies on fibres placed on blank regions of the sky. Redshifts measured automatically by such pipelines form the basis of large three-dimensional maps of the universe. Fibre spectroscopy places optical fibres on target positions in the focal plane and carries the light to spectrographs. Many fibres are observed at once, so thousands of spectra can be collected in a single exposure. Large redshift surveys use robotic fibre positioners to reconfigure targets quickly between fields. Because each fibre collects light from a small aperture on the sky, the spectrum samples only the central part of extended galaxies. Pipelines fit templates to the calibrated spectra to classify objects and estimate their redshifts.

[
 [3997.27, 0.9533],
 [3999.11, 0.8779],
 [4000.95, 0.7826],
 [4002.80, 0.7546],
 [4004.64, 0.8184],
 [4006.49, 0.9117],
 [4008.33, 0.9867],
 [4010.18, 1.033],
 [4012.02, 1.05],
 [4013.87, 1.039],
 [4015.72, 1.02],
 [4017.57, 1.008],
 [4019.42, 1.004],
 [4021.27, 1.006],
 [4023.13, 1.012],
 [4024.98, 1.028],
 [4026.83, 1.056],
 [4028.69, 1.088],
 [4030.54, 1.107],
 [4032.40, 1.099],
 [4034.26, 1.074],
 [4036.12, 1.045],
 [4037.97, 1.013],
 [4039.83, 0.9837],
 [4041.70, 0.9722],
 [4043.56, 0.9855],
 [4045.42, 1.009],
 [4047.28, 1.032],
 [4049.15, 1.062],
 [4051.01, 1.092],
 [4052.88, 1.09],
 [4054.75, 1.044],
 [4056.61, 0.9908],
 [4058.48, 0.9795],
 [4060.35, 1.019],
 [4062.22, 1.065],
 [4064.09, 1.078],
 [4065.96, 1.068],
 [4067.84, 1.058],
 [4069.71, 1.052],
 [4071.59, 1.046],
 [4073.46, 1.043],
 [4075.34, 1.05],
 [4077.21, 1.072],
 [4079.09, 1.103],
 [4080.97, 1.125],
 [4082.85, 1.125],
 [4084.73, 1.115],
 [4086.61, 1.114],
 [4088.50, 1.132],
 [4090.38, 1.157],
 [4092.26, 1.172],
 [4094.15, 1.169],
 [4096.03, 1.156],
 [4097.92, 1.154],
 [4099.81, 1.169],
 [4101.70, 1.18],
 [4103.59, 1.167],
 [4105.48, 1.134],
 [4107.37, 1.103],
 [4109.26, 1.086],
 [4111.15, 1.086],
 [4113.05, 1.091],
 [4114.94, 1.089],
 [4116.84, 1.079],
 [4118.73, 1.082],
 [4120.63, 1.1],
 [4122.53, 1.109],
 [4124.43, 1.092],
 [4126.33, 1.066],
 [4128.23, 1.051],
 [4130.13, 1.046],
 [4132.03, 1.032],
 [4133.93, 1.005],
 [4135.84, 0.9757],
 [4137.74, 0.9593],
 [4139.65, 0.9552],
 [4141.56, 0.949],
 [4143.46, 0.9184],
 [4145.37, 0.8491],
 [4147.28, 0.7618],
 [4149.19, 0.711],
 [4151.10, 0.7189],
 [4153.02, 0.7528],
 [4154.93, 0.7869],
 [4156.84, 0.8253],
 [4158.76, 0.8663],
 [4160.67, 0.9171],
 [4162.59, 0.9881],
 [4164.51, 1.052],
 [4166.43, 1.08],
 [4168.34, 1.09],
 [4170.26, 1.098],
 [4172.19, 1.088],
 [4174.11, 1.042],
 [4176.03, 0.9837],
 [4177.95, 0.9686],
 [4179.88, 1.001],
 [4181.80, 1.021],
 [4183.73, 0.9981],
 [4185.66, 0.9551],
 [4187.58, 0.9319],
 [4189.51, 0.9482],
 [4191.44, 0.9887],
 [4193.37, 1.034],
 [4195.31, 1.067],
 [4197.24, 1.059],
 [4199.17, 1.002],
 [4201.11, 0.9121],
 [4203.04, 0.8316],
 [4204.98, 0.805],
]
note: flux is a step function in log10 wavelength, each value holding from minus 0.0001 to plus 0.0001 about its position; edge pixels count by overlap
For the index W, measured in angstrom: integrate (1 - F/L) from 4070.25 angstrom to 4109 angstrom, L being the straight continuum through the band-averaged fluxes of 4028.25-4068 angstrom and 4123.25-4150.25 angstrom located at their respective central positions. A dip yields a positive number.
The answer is -4.7 angstrom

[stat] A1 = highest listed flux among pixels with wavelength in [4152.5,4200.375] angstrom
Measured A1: 1.098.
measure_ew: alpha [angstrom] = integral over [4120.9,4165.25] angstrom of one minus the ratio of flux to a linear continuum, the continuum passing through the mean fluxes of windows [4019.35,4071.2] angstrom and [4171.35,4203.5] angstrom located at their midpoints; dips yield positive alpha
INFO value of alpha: 3.3 angstrom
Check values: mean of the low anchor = 1.04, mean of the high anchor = 0.992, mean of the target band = 0.932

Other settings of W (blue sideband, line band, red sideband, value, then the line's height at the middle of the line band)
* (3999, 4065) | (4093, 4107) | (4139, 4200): -2.6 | 0.979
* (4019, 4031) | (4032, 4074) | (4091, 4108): 1.8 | 1.09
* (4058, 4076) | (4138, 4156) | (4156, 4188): 3.2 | 1.01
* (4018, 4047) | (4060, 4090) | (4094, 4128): -0.1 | 1.08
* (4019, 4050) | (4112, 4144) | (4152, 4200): -1.2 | 0.999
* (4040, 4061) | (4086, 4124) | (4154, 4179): -4.6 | 1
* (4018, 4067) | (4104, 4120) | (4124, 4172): -2.0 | 0.975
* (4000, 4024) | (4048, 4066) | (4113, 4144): -1.1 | 0.986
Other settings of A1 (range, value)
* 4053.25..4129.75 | 1.18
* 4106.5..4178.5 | 1.109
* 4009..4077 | 1.107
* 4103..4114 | 1.167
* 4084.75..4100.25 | 1.172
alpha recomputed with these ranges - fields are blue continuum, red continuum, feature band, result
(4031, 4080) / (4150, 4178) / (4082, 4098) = -2.0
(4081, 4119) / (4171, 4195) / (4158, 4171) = 0.2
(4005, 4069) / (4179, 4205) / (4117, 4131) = -1.1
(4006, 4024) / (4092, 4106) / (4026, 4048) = 0.2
